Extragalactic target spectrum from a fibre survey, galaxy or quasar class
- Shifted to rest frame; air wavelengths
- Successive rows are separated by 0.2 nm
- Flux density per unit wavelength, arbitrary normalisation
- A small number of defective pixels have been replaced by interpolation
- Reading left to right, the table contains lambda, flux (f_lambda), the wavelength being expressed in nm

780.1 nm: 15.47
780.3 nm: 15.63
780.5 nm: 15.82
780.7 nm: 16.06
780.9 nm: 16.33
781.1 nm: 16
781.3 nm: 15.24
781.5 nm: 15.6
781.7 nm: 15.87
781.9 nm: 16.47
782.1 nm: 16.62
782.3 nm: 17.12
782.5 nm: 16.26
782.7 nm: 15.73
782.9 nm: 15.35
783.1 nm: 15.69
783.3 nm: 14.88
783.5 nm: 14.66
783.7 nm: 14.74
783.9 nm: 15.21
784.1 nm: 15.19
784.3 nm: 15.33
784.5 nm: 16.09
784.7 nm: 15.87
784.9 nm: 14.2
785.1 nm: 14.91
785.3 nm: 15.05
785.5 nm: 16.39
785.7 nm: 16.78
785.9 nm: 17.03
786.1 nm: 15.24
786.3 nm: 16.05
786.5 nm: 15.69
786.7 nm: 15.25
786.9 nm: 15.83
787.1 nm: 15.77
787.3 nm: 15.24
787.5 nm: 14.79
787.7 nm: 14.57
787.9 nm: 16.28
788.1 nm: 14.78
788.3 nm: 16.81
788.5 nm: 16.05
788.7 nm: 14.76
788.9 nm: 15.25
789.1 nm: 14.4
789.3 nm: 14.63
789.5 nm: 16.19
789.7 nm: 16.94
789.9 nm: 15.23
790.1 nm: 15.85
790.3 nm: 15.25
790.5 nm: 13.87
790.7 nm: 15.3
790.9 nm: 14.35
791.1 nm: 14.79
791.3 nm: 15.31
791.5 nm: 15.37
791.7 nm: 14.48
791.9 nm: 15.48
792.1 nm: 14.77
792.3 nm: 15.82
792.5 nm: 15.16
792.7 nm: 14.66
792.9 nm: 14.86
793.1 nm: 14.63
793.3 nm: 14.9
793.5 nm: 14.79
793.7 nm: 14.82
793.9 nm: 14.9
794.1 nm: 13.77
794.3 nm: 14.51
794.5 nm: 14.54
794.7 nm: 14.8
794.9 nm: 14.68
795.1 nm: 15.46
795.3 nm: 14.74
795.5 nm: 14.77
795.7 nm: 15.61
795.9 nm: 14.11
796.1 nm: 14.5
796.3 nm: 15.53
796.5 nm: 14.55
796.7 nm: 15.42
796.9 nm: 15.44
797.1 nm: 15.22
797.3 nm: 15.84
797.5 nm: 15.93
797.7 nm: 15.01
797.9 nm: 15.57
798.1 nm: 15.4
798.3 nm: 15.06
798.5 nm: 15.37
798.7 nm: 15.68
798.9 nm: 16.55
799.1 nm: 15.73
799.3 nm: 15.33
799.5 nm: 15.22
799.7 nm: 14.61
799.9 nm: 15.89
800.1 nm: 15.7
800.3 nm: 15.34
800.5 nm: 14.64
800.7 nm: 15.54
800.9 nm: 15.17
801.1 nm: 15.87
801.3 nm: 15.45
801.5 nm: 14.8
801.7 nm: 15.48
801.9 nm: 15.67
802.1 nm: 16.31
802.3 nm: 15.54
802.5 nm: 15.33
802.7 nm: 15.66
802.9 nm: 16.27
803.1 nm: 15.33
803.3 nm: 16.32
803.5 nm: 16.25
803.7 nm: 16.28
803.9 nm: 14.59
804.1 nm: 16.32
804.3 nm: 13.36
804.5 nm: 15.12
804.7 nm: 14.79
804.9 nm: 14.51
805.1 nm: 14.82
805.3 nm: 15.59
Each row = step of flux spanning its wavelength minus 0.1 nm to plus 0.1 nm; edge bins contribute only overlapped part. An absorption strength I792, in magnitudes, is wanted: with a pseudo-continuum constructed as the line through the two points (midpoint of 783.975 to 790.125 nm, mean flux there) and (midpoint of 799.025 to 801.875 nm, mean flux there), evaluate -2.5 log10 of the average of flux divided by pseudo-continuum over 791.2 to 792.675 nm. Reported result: 0.02 mag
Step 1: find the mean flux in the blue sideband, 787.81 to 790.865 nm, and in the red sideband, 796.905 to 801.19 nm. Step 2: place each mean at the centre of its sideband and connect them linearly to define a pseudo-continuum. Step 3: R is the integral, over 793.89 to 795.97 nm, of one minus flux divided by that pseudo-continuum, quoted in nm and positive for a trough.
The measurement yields 0.10 nm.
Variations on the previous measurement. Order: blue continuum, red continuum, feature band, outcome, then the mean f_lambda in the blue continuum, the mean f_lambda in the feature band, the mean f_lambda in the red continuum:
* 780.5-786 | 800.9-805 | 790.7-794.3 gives 0.17 nm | 15.7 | 14.9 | 15.5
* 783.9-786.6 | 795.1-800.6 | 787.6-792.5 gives 0.08 nm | 15.7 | 15.3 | 15.3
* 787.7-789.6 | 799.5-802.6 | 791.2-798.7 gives 0.19 nm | 15.4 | 15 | 15.4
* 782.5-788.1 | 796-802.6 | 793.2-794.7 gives 0.08 nm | 15.5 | 14.6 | 15.4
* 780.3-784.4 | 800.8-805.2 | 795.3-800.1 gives 0.06 nm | 15.7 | 15.3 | 15.4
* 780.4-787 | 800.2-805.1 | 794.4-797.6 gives 0.09 nm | 15.7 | 15.1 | 15.4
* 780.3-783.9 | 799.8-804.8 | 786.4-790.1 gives 0.05 nm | 15.8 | 15.5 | 15.5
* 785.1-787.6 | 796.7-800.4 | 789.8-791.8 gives 0.08 nm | 15.7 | 15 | 15.5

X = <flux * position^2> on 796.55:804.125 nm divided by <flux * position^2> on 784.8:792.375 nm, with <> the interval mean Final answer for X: 1.04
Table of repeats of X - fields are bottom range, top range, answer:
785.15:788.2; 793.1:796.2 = 0.96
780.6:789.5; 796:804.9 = 1.03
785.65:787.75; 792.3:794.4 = 0.96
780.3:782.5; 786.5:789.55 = 0.97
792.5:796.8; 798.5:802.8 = 1.06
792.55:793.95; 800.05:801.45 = 1.06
